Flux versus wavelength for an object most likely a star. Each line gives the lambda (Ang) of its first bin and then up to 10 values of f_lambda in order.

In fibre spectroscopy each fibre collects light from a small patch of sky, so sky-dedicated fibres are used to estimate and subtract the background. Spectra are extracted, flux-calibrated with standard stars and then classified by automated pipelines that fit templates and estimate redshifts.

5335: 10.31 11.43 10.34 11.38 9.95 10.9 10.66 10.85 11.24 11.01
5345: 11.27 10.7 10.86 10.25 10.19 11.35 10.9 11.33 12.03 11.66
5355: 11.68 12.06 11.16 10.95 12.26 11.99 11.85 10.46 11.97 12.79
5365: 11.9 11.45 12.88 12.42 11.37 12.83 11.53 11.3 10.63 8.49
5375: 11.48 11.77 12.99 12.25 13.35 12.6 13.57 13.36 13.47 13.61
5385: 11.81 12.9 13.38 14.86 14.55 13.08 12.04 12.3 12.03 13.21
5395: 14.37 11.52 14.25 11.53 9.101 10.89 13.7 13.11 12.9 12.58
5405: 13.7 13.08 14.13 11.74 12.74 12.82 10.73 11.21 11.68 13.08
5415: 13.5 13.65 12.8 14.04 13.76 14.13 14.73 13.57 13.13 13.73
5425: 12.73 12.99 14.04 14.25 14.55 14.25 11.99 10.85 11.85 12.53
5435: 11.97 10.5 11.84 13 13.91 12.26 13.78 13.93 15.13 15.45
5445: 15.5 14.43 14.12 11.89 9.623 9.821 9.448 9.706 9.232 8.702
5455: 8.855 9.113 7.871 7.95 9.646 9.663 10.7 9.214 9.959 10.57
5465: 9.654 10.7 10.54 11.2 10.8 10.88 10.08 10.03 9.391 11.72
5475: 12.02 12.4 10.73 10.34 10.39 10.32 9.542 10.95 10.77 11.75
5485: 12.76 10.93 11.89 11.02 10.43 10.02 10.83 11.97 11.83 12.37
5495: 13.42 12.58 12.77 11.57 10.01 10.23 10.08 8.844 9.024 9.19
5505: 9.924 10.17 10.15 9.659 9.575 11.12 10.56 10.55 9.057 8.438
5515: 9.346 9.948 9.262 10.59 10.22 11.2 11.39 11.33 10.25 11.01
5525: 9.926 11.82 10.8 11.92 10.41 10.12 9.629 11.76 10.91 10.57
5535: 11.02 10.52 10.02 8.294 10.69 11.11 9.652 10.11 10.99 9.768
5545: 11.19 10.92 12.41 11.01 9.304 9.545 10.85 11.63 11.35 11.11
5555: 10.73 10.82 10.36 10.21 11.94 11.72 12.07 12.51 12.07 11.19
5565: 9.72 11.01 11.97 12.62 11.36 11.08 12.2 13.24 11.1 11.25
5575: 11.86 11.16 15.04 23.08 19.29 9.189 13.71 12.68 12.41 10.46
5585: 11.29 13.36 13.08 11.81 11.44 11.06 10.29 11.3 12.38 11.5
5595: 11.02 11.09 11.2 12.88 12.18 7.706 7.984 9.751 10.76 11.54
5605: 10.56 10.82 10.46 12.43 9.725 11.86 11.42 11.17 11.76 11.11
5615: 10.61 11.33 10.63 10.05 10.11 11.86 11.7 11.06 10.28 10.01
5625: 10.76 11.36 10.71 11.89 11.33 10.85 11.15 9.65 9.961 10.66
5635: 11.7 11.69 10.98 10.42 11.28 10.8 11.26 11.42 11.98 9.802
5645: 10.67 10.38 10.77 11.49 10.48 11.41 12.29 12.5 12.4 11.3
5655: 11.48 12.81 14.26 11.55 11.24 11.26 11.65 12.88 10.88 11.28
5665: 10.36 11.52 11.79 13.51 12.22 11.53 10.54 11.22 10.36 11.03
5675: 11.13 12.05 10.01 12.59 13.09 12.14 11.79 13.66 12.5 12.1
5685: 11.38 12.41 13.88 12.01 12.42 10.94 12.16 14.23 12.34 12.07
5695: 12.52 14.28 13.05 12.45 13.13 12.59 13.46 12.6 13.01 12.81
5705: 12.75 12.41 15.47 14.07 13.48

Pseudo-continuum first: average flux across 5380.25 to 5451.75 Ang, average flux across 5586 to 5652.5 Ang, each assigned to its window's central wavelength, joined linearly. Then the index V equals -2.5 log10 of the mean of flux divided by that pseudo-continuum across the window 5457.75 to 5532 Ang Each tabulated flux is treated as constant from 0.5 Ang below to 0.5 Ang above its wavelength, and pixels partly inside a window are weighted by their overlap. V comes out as 0.15 mag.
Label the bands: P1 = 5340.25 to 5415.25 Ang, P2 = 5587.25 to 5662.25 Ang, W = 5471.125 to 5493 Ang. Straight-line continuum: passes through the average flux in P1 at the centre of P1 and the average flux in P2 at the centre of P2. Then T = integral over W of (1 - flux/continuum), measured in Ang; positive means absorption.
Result 1.3 Ang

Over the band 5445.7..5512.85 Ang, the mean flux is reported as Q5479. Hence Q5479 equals 10.6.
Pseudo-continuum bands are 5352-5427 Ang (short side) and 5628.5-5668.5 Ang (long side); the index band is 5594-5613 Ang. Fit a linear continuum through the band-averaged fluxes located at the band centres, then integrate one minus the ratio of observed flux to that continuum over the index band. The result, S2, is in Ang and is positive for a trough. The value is 1.2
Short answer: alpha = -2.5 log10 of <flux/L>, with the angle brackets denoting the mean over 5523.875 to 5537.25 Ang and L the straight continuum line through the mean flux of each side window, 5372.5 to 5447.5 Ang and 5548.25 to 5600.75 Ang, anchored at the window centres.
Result 0.13 mag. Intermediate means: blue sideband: 12.9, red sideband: 11.8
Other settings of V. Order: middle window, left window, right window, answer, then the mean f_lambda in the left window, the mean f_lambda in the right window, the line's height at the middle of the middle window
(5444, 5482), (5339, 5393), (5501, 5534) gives 0.03 mag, 11.9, 10.3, 10.8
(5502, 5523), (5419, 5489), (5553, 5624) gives 0.16 mag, 11.6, 11.6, 11.6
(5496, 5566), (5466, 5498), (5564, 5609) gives 0.09 mag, 11.2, 11.8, 11.5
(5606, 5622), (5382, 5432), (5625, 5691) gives 0.07 mag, 13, 11.5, 11.8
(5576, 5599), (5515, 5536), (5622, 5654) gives -0.17 mag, 10.7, 11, 10.9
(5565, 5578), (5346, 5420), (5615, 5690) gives -0.06 mag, 12.3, 11.4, 11.7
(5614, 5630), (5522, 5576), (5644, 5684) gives 0.05 mag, 11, 11.7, 11.4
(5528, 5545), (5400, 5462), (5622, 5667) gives 0.13 mag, 12.3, 11.2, 11.8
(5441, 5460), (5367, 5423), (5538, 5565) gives 0.08 mag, 12.7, 10.9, 12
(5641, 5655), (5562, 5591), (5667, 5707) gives 0.10 mag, 12.5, 12.4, 12.4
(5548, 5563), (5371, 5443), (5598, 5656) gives 0.05 mag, 12.8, 11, 11.6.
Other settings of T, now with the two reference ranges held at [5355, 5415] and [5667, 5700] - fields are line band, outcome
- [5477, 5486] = 1.1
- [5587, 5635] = 5.1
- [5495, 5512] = 2.6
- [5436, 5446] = -1.1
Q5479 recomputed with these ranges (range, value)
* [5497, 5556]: 10.4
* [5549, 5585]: 12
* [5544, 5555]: 10.9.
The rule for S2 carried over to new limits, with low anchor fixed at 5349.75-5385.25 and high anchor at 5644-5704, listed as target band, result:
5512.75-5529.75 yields 2.2 Ang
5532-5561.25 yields 3.1 Ang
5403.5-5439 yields -2.9 Ang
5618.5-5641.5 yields 2.0 Ang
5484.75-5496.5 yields 0.3 Ang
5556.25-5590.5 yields -0.9 Ang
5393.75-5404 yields -0.4 Ang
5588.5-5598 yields 0.5 Ang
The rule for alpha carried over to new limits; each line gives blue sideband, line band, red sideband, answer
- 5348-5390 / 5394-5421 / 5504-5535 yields -0.101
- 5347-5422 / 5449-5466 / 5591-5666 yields 0.260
